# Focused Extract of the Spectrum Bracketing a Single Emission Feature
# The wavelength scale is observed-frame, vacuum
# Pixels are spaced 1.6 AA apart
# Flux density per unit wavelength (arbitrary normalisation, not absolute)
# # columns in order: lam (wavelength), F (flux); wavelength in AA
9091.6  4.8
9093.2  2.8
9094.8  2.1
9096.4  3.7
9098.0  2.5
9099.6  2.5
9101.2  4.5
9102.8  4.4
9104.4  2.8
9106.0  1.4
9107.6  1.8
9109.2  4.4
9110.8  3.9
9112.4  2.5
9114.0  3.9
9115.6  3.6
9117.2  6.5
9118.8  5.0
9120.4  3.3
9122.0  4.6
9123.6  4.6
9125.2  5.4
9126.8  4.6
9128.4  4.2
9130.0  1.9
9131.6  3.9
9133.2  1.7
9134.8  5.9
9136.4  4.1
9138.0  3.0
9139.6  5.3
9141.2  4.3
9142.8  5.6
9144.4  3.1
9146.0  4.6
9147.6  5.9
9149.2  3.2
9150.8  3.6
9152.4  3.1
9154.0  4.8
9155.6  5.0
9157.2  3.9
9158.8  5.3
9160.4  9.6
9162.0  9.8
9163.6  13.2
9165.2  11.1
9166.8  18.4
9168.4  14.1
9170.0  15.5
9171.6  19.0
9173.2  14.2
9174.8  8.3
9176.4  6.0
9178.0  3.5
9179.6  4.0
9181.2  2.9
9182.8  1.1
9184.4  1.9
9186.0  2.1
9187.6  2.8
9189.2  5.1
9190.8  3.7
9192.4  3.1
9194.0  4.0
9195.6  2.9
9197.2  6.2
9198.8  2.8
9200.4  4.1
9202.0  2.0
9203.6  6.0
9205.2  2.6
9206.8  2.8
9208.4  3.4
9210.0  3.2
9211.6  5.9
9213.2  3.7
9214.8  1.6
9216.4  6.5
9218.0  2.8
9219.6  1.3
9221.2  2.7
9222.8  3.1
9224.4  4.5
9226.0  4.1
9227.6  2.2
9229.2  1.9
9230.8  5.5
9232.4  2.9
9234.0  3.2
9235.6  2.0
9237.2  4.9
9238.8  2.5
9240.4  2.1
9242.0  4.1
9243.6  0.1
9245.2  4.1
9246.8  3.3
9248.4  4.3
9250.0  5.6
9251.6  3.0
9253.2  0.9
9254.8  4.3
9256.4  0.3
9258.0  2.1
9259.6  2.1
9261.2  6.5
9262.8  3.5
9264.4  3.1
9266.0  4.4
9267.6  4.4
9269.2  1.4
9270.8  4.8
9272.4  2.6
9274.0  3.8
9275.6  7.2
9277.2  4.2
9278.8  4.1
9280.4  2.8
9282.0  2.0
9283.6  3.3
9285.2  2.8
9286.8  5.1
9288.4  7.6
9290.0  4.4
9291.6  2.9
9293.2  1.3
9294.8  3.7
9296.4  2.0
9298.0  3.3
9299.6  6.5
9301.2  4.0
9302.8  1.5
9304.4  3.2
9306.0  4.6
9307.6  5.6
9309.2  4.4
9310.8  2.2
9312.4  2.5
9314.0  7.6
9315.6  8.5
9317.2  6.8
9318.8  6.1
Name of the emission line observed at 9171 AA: H-gamma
